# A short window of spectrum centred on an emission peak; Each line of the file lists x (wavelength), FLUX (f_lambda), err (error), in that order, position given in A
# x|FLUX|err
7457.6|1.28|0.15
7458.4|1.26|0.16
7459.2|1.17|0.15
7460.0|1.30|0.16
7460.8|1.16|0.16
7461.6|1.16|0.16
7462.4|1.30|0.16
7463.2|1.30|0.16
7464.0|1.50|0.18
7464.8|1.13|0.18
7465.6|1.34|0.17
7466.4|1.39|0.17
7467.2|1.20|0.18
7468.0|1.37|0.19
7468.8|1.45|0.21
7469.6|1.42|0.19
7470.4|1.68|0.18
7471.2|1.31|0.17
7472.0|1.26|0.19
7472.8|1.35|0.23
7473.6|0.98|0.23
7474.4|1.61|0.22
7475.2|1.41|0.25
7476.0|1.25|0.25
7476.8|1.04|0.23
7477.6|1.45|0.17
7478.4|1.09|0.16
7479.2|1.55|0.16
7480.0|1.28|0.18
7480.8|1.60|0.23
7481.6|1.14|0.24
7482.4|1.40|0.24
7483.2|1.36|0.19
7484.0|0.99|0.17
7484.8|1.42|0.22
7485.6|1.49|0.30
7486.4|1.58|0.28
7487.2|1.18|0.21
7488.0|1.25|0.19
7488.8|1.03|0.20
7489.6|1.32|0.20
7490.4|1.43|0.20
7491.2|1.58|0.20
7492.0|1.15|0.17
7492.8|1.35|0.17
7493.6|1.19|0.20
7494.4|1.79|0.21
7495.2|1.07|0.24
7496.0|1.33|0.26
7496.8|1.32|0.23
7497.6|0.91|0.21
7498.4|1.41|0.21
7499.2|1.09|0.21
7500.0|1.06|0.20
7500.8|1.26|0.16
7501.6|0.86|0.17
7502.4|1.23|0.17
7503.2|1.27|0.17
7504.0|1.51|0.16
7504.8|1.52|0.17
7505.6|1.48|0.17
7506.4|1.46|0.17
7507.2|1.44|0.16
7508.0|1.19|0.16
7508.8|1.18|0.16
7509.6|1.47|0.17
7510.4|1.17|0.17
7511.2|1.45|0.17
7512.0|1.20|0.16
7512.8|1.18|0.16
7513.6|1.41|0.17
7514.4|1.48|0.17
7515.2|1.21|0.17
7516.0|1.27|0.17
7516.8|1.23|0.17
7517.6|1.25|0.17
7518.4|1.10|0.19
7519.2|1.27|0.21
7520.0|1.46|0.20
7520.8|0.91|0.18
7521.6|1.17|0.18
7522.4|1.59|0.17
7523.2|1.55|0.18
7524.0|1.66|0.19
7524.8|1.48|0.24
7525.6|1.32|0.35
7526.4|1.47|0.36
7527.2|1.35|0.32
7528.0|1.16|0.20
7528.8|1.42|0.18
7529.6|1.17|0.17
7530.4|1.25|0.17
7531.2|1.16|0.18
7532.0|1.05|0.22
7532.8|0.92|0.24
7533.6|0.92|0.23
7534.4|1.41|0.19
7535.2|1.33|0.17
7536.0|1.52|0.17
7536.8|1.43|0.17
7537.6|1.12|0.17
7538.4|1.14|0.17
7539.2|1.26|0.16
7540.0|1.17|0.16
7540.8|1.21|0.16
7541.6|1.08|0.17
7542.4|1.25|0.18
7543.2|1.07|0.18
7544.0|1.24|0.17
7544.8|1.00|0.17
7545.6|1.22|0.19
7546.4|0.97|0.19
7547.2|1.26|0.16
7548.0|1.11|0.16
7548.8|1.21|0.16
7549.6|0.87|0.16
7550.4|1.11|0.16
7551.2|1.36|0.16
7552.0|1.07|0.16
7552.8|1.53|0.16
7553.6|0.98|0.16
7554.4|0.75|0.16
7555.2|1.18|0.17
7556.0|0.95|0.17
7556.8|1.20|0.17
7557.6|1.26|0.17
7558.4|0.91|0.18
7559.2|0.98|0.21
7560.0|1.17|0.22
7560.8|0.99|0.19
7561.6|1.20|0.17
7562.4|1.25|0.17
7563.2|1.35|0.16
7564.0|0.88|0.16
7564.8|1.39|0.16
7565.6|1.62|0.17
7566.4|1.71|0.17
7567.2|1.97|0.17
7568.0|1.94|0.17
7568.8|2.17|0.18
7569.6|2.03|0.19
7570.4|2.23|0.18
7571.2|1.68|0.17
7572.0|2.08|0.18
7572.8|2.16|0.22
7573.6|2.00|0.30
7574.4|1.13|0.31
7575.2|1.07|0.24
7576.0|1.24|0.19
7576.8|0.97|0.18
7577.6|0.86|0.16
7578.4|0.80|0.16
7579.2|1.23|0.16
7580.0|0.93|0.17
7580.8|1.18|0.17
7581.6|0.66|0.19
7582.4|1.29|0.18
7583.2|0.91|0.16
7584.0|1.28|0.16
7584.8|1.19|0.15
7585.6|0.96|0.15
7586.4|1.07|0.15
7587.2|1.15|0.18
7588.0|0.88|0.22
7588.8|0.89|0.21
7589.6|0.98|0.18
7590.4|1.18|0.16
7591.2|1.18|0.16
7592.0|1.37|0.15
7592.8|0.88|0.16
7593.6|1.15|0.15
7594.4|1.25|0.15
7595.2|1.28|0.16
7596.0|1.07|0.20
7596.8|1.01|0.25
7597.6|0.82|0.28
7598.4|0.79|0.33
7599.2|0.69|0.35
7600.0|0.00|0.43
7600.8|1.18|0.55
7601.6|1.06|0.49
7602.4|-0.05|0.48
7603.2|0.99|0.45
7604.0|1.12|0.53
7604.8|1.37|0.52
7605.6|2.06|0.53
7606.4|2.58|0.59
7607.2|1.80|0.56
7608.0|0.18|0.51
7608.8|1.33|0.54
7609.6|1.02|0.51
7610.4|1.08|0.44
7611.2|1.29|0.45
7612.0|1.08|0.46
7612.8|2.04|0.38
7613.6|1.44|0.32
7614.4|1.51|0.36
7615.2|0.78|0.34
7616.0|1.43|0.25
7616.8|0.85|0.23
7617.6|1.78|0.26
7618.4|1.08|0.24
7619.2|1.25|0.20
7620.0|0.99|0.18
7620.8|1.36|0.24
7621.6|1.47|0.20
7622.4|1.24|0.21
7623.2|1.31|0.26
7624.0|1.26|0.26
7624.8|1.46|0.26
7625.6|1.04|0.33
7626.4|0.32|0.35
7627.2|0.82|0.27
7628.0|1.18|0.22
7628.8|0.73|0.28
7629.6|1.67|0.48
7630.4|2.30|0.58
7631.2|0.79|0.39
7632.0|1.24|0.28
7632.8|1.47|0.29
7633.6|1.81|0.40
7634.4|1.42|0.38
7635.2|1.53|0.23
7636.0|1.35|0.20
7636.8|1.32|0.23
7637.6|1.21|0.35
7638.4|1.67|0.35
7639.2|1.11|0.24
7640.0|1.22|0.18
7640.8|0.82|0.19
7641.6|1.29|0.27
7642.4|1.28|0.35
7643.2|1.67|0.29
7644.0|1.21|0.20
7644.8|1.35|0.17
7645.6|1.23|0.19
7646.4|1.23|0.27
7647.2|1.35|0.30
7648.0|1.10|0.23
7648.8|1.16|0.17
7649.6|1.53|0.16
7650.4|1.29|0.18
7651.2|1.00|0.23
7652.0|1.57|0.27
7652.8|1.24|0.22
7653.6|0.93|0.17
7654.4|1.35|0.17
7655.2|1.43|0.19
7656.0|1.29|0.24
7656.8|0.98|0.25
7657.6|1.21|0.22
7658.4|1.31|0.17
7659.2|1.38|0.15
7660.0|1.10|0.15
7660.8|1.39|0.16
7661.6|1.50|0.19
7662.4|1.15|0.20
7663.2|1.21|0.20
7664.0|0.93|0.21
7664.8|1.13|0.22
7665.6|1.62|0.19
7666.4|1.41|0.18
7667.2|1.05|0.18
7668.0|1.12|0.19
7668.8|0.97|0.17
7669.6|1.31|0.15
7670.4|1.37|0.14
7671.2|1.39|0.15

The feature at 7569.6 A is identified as H-beta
